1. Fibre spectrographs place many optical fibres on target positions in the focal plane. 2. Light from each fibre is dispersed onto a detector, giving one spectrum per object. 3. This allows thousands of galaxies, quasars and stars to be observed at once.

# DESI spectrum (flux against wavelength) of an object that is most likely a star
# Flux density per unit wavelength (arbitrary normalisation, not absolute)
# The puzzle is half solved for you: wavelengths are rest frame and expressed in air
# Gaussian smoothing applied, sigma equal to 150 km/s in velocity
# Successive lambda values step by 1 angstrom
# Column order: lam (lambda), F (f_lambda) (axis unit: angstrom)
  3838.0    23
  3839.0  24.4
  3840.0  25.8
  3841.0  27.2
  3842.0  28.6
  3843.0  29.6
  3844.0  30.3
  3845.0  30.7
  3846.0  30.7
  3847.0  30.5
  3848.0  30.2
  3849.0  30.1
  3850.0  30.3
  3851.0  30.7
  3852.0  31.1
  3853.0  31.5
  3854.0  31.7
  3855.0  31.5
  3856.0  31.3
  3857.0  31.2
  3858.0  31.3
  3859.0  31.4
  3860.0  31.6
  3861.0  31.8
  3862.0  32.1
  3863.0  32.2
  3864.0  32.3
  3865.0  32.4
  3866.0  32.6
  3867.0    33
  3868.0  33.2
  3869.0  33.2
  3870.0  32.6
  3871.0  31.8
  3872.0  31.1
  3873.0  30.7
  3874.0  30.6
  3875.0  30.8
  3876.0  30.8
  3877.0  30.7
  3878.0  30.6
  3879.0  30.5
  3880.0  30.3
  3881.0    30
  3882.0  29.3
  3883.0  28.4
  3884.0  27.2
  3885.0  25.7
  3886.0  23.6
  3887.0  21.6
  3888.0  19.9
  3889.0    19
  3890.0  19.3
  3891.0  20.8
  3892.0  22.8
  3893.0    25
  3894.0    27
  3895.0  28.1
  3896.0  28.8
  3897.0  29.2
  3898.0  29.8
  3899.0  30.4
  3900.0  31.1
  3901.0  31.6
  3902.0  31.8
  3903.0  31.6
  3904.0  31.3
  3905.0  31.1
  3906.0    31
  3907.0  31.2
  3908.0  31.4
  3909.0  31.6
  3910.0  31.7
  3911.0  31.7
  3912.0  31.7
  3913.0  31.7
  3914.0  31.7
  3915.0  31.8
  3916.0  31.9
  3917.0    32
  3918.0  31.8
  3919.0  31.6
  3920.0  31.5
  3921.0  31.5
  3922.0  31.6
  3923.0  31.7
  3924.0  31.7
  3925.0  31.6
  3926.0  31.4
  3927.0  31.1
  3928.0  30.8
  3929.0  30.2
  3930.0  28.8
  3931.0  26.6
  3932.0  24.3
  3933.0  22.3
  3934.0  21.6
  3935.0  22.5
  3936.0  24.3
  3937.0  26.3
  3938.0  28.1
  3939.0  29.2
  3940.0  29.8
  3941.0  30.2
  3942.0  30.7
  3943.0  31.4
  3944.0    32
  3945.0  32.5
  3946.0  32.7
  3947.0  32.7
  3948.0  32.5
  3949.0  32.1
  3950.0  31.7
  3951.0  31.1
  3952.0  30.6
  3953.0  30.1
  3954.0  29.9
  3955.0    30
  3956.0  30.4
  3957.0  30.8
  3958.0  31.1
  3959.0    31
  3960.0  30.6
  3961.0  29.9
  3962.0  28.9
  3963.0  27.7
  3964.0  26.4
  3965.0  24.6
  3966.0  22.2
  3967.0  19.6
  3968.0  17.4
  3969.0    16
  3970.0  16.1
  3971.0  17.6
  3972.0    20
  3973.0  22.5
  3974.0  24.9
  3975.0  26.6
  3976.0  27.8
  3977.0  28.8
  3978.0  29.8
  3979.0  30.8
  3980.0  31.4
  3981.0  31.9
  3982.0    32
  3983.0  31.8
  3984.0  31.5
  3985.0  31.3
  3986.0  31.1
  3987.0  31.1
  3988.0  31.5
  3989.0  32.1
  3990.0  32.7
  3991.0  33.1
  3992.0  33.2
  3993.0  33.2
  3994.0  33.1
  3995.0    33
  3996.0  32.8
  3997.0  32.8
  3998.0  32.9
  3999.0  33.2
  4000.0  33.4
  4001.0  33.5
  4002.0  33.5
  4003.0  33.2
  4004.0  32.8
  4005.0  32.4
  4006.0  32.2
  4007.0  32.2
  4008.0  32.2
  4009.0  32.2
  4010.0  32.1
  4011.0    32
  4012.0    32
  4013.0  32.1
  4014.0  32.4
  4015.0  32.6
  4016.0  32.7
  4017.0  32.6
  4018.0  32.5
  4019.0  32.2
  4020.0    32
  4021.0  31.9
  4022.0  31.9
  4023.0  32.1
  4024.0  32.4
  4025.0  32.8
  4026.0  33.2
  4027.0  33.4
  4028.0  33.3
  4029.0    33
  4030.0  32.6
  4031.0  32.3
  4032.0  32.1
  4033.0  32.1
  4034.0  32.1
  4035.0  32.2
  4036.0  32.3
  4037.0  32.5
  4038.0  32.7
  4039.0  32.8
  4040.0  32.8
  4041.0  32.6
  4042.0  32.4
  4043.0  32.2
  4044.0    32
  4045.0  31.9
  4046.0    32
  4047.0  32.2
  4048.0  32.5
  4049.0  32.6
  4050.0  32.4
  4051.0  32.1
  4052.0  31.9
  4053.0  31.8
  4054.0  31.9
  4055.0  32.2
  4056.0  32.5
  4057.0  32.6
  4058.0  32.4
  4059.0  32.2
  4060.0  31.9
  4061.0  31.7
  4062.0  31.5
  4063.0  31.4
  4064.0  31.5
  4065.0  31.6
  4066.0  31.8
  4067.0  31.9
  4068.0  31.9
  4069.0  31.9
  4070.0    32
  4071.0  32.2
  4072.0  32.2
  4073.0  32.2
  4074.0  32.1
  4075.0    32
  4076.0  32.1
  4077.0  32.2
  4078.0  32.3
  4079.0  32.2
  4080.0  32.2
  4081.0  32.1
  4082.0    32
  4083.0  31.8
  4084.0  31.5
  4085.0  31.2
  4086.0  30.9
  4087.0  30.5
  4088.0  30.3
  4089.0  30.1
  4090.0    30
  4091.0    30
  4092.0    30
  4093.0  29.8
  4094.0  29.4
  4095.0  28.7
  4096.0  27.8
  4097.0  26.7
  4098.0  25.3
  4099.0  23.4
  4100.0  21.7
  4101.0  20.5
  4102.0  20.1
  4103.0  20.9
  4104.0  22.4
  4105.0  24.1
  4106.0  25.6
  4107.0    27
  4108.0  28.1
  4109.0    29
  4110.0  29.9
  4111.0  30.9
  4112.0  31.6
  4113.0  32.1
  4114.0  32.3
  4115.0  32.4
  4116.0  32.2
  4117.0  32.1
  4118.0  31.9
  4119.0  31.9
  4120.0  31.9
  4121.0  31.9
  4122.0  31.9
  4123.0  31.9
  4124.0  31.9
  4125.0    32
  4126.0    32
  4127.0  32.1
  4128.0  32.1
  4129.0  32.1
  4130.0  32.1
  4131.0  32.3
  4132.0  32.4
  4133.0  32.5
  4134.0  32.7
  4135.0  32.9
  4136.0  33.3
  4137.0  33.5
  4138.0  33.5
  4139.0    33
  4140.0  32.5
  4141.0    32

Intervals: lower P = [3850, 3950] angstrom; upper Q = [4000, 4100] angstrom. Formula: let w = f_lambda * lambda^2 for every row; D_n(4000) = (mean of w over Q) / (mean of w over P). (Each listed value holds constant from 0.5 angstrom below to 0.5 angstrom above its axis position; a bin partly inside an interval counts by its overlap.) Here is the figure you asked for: 1.15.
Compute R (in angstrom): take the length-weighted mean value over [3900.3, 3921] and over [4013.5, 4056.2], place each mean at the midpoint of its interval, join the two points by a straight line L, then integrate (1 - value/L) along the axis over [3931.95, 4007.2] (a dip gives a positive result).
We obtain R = 6.5 angstrom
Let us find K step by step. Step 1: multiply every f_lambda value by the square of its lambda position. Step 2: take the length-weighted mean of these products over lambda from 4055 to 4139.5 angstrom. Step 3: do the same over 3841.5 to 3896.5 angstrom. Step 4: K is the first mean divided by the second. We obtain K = 1.2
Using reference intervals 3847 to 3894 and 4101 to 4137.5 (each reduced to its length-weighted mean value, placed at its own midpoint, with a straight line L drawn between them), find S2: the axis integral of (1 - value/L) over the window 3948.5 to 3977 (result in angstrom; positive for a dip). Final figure 3.2 angstrom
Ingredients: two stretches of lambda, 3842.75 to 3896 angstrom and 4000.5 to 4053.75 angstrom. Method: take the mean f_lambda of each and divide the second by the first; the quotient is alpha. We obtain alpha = 1.1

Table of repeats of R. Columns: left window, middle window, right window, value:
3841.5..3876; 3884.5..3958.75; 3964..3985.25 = -3.2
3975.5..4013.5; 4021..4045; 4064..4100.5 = -0.9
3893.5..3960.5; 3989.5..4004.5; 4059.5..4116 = -1.6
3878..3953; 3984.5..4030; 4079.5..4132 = -5.0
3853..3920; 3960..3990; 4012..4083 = 4.2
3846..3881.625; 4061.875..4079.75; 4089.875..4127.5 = -1.7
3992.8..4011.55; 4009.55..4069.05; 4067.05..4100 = -1.0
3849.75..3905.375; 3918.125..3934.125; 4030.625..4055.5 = 0.4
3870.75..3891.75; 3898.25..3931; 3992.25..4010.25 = -2.9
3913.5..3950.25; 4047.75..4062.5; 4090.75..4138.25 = -1.2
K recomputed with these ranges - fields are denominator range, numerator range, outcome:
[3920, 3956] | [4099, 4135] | 1.09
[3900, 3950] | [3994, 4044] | 1.13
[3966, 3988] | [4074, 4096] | 1.25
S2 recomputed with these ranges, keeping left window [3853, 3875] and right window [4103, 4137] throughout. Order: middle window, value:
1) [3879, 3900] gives 3.8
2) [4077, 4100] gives 0.9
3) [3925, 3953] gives 2.1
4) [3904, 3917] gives 0.0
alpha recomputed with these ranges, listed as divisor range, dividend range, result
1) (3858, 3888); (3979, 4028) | 1.07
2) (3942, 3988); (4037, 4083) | 1.13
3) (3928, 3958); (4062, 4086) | 1.09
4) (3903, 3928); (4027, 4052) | 1.03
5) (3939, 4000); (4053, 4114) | 1.02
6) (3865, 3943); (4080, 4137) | 1.02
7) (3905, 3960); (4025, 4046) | 1.07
